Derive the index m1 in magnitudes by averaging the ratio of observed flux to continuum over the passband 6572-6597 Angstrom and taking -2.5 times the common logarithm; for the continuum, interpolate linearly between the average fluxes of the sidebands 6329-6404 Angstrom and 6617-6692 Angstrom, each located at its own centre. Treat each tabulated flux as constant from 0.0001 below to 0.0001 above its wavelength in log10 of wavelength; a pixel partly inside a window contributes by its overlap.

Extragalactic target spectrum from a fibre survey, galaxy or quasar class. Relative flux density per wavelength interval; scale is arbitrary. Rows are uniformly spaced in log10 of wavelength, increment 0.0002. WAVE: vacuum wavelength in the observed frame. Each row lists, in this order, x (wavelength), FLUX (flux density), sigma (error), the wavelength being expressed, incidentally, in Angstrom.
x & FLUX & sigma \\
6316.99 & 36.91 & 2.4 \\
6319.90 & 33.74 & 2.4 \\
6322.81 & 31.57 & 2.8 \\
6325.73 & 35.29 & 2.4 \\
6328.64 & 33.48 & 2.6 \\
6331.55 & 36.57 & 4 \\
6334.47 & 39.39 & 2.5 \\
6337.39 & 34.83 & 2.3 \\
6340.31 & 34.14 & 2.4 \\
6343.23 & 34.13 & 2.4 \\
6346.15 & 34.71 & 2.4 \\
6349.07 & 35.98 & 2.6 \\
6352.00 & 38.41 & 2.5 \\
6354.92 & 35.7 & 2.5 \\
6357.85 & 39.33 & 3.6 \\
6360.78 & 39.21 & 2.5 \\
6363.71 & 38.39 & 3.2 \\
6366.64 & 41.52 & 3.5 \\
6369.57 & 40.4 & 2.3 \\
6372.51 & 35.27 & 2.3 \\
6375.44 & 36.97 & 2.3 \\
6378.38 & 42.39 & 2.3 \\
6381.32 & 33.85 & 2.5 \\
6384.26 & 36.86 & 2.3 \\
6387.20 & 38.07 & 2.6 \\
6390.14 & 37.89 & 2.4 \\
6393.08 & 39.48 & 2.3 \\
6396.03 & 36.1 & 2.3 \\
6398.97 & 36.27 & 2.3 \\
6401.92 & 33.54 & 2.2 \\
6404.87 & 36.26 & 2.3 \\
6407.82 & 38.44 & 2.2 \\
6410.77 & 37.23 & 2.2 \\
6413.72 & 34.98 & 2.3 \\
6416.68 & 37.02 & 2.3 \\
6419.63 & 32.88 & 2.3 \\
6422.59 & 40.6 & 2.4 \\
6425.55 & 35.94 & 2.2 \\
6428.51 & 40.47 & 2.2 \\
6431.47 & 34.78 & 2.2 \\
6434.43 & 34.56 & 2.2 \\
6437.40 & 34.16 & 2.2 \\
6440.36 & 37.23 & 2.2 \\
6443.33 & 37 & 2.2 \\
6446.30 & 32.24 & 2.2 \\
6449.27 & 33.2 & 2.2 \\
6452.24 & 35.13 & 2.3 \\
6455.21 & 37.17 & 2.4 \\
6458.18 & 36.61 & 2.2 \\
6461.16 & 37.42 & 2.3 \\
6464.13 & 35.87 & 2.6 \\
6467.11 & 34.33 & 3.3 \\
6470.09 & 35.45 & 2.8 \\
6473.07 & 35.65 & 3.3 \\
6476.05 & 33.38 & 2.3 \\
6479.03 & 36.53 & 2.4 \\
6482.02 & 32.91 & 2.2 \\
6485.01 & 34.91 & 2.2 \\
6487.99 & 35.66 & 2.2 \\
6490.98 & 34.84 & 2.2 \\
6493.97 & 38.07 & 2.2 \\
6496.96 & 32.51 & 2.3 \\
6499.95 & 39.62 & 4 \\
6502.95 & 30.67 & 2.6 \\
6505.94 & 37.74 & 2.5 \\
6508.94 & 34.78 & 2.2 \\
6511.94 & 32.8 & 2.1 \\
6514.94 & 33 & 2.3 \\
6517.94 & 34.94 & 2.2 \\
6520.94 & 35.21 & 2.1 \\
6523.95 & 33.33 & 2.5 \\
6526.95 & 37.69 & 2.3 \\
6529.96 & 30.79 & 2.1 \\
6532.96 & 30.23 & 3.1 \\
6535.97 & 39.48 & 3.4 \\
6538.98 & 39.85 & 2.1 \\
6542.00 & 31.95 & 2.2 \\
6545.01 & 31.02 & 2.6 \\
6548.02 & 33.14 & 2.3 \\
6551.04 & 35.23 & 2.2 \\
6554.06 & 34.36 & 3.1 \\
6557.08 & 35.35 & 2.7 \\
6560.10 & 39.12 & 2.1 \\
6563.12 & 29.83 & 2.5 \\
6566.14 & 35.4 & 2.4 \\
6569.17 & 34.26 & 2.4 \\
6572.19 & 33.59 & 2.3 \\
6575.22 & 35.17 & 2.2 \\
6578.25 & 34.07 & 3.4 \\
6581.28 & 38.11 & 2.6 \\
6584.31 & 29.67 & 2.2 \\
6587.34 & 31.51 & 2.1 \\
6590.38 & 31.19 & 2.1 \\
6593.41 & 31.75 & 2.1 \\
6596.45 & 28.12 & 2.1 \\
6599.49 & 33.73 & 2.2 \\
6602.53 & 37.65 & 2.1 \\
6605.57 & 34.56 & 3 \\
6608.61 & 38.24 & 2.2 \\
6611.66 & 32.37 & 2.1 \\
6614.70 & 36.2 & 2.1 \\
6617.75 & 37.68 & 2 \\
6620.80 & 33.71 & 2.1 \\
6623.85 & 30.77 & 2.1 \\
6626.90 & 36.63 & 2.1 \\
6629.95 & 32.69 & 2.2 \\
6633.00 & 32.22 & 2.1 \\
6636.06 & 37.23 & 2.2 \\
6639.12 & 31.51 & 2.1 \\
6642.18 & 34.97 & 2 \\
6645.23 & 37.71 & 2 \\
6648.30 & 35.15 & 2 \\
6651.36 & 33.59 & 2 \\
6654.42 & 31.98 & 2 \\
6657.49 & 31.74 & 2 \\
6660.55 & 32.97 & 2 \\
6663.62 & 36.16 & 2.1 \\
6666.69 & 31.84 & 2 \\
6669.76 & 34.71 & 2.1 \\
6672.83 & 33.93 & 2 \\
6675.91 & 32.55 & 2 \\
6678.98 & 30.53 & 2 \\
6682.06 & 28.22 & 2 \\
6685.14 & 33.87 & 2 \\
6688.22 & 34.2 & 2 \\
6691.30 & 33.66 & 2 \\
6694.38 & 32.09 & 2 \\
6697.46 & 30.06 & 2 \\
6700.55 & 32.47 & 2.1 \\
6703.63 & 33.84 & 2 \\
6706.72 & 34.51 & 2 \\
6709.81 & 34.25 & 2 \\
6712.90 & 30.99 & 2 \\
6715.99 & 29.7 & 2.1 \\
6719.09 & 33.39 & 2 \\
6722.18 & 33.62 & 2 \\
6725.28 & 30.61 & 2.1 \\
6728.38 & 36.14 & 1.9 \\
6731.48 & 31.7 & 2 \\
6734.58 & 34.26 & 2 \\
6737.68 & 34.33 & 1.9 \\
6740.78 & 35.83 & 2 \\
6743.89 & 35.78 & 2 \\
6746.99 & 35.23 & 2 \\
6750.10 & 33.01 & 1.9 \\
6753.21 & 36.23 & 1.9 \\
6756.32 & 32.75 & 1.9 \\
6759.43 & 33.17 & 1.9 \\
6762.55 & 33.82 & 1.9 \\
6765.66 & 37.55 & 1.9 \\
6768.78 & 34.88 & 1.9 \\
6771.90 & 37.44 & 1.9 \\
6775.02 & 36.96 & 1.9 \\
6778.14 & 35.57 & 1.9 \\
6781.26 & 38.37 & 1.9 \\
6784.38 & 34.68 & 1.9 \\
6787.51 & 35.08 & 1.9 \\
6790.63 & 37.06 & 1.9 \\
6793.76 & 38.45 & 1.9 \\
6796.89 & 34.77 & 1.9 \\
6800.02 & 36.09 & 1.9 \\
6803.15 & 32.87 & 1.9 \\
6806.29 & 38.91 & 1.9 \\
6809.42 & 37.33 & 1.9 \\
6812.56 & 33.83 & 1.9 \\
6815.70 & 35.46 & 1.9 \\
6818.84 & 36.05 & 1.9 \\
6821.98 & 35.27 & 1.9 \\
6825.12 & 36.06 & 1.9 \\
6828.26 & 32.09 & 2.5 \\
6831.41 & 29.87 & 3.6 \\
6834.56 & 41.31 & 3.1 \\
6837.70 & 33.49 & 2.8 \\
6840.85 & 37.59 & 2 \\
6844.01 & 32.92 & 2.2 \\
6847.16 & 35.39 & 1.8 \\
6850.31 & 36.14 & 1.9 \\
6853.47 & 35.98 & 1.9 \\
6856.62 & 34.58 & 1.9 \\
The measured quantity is 0.06 mag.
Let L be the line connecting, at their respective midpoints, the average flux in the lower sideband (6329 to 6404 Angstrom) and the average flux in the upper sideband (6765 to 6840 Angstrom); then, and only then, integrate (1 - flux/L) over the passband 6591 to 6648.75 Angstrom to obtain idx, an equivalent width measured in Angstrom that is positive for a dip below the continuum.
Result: 3.3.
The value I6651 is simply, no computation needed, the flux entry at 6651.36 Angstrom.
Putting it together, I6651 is 33.59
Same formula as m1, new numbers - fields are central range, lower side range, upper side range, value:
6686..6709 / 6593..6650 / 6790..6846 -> 0.057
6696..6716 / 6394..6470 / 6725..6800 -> 0.093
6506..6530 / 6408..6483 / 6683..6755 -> 0.021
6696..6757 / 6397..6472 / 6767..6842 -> 0.075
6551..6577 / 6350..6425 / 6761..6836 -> 0.063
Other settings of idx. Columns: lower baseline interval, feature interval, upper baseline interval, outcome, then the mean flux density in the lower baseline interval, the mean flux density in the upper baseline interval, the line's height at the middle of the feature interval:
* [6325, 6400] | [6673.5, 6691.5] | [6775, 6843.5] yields 2.0 Angstrom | 37.1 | 35.7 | 36.1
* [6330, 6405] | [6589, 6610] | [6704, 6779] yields 1.0 Angstrom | 37.2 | 34.2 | 35.3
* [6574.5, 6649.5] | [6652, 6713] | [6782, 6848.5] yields 3.2 Angstrom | 34.1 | 35.5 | 34.6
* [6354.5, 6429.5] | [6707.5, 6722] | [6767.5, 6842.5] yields 1.5 Angstrom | 37.5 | 35.8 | 36.2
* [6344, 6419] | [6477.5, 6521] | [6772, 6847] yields 2.3 Angstrom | 37.3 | 35.7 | 36.8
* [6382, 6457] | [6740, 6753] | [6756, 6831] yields 0.2 Angstrom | 36.3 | 35.6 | 35.7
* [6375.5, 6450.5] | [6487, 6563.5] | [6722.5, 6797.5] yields 2.8 Angstrom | 36.5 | 35.1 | 36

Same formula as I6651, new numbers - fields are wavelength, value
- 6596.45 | 28.12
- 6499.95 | 39.62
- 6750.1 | 33.01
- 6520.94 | 35.21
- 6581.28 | 38.11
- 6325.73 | 35.29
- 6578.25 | 34.07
